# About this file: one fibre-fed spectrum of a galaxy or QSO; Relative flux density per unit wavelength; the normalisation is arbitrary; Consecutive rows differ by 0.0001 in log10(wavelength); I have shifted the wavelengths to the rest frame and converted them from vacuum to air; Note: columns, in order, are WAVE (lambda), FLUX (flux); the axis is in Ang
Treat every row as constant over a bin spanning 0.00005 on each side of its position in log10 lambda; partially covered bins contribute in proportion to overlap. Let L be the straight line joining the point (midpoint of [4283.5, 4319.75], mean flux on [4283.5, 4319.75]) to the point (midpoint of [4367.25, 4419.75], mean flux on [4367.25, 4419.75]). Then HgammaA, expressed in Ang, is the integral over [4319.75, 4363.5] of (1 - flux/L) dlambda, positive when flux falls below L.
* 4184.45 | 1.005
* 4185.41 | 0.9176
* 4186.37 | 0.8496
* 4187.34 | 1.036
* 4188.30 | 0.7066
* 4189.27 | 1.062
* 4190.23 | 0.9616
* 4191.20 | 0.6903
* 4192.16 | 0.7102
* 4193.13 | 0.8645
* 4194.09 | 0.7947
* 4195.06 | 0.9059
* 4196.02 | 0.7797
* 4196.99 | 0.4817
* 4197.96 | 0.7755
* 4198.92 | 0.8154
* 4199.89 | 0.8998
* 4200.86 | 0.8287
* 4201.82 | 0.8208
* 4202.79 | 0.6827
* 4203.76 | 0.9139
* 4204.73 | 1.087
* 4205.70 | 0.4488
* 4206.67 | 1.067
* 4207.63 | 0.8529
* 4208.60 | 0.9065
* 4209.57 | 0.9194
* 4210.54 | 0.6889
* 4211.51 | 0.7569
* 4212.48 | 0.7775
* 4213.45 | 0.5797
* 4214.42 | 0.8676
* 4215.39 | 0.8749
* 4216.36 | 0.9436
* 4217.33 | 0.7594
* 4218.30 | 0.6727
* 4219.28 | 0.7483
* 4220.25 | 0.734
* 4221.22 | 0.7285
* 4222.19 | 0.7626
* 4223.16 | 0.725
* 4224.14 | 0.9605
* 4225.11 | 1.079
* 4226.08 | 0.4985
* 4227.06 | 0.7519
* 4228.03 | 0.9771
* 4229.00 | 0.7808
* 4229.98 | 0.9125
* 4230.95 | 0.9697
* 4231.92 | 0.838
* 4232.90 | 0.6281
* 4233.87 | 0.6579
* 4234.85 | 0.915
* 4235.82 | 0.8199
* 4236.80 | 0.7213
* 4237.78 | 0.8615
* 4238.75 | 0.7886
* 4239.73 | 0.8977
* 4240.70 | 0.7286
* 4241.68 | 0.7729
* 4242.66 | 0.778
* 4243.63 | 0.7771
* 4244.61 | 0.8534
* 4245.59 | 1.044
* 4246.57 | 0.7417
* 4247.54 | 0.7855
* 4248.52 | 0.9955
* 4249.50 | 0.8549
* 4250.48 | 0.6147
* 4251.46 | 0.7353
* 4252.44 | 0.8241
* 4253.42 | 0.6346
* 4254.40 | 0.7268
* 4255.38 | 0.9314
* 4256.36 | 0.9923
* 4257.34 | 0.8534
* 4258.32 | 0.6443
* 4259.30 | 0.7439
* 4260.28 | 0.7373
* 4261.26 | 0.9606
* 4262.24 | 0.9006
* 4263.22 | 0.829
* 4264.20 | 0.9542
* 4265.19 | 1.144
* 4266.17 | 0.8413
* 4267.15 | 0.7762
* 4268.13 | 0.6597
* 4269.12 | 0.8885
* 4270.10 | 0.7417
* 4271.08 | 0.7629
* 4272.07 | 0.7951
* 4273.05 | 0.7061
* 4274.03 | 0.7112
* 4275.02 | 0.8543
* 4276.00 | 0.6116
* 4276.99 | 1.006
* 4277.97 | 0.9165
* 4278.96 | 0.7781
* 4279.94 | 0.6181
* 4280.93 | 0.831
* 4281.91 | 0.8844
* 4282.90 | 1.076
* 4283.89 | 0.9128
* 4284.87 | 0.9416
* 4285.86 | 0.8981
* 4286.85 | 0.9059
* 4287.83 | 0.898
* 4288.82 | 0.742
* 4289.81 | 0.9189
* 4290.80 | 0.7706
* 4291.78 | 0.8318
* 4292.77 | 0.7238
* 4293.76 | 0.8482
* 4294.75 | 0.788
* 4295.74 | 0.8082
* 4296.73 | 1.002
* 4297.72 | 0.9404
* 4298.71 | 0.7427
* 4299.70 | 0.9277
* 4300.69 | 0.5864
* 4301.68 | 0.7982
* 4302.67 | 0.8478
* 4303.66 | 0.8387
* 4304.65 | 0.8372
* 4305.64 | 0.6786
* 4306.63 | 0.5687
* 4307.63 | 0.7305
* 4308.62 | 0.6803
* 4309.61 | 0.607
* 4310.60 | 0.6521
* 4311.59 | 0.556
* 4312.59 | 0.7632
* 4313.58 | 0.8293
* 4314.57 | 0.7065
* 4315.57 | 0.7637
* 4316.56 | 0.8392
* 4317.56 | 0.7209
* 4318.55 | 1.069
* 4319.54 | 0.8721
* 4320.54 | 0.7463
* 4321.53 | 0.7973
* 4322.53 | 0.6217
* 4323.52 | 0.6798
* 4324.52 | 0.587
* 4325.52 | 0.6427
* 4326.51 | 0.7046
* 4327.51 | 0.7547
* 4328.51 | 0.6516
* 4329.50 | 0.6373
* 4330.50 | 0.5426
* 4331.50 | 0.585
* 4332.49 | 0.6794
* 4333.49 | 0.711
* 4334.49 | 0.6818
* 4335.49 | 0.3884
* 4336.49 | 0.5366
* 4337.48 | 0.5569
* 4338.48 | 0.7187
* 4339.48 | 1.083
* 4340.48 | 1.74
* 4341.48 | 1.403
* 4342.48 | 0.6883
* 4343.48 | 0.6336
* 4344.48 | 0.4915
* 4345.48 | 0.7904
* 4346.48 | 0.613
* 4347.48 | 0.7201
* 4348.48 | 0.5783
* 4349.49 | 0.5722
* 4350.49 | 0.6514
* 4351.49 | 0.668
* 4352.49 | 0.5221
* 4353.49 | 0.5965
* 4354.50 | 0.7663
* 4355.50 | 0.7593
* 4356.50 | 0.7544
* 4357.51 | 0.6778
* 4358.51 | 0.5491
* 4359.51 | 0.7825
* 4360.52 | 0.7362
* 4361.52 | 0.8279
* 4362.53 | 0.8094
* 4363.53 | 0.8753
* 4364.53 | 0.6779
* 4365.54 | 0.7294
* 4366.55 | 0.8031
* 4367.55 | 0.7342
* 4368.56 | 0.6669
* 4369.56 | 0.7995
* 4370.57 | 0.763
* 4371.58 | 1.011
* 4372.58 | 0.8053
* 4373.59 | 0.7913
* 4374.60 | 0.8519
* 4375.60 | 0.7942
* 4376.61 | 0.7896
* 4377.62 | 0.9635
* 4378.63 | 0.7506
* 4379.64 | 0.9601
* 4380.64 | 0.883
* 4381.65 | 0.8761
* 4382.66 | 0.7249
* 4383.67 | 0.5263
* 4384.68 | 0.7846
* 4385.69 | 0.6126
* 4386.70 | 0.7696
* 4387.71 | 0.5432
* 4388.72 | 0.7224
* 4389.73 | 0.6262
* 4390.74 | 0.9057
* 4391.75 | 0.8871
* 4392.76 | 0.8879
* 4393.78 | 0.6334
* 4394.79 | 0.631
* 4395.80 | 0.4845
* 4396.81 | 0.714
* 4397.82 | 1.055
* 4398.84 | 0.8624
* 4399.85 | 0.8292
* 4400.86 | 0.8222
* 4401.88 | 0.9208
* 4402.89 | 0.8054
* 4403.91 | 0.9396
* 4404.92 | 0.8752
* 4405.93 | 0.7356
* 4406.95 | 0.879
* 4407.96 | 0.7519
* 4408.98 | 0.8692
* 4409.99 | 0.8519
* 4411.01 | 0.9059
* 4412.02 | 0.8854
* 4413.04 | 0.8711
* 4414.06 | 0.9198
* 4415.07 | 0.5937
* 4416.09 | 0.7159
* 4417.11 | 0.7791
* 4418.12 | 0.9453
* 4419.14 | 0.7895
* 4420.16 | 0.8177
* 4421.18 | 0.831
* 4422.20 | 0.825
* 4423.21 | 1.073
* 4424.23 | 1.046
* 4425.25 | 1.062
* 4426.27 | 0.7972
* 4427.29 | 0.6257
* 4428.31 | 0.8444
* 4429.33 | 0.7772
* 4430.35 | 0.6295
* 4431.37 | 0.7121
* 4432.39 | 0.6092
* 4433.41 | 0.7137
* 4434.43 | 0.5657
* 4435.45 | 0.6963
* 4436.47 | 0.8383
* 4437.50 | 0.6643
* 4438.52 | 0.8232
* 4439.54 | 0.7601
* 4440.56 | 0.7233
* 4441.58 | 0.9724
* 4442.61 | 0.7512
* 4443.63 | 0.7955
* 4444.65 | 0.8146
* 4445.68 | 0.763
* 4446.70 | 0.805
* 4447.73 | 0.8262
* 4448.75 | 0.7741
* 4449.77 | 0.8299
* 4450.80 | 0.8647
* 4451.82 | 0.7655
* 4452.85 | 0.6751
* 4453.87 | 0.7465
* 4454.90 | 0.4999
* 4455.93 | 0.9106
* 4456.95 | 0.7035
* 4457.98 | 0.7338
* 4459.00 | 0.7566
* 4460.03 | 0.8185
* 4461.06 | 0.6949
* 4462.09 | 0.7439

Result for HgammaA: 4.5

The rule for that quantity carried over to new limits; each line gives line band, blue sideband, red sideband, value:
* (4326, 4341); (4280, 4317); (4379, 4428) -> 1.3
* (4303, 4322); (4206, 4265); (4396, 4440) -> 1.5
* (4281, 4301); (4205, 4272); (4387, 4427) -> -1.1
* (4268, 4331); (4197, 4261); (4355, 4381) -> 1.6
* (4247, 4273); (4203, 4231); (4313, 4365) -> -1.1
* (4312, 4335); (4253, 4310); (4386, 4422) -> 2.6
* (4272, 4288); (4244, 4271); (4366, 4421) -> -0.4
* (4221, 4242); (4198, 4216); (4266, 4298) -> 0.4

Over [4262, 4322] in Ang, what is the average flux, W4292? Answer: 0.809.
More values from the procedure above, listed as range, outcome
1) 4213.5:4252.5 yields 0.807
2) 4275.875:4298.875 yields 0.855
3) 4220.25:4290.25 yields 0.823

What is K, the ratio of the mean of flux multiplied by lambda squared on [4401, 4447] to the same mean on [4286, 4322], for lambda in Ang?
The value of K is 1.08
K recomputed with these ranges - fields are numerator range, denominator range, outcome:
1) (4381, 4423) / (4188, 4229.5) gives 1.08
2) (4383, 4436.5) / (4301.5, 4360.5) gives 1.13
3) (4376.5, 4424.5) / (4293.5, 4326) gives 1.11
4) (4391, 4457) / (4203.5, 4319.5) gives 1.06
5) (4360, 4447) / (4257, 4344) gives 1.05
